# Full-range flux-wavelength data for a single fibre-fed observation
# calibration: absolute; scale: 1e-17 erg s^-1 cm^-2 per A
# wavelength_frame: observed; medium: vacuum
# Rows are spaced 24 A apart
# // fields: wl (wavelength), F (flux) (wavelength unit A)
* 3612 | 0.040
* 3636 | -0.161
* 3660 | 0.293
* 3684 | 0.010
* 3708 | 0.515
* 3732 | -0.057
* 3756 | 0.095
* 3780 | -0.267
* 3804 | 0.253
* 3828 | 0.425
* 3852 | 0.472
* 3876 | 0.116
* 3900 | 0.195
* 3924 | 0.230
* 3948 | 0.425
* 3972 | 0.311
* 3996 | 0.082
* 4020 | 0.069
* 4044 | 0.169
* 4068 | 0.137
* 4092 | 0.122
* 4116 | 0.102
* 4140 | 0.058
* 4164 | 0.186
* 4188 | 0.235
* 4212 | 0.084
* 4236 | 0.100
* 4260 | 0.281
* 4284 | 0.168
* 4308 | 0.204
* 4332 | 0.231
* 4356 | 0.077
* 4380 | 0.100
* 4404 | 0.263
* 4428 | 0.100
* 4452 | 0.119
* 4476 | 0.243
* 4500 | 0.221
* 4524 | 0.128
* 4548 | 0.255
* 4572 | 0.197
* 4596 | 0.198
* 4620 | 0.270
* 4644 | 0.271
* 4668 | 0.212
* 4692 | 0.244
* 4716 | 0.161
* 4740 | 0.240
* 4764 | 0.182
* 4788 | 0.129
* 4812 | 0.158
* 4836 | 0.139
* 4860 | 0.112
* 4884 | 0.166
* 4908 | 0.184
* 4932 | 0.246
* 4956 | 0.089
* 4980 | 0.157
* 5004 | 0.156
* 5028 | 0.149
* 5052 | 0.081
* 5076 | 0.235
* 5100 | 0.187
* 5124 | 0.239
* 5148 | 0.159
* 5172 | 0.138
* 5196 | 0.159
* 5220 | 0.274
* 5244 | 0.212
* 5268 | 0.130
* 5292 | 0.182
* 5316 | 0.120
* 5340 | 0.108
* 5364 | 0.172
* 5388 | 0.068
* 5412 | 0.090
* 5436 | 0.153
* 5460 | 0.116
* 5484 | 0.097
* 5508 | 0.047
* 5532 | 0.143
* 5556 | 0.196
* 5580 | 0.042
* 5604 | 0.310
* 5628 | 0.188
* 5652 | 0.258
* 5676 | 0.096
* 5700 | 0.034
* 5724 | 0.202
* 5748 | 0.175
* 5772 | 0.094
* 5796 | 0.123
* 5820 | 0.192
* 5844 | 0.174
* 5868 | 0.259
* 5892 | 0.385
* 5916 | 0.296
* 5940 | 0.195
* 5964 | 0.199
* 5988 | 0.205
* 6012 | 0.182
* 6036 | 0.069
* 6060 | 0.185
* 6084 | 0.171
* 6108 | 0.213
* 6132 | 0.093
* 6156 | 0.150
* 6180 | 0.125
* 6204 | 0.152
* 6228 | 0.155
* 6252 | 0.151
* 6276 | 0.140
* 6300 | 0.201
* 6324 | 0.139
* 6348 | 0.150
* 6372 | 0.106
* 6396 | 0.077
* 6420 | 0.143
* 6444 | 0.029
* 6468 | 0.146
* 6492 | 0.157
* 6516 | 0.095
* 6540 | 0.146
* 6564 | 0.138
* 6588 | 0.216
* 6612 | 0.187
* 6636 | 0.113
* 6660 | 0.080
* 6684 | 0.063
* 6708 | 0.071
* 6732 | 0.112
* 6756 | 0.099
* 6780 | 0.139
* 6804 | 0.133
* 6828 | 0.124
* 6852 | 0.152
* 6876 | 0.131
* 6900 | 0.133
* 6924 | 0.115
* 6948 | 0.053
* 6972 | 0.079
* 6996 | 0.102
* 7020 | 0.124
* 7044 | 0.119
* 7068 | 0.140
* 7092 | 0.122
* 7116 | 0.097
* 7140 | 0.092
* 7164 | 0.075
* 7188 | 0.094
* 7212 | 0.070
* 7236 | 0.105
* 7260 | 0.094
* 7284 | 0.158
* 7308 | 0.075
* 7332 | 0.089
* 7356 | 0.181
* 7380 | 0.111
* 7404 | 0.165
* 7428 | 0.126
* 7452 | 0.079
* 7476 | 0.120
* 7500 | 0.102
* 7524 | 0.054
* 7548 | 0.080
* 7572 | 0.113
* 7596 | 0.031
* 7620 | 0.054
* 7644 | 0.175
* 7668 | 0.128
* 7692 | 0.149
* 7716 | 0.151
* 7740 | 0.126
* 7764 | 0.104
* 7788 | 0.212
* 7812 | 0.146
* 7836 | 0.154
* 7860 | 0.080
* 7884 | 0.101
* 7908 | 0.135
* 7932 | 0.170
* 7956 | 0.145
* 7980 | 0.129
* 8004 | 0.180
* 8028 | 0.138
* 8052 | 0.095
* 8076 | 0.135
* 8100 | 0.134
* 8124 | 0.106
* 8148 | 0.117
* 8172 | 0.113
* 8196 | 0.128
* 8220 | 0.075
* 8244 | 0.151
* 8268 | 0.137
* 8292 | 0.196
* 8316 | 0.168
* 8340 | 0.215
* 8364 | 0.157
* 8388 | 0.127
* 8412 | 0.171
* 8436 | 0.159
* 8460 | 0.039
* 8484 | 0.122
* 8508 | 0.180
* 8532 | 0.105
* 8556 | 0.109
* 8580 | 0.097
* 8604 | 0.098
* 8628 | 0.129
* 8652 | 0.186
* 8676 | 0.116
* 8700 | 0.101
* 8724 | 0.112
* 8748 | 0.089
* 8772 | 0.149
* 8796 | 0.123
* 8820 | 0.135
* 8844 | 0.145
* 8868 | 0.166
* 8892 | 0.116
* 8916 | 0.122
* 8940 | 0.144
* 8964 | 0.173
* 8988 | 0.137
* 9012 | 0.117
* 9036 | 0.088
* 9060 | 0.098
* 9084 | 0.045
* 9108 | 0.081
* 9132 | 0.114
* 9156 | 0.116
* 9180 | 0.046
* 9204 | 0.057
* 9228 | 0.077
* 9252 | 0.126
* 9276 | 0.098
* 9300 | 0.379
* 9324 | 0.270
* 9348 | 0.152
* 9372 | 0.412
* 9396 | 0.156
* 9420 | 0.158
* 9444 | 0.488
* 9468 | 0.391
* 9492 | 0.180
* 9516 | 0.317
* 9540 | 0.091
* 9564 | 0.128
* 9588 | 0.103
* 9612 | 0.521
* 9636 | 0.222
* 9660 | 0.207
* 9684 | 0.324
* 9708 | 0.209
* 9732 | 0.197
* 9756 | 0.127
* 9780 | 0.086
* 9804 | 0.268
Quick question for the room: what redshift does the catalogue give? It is 1.580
